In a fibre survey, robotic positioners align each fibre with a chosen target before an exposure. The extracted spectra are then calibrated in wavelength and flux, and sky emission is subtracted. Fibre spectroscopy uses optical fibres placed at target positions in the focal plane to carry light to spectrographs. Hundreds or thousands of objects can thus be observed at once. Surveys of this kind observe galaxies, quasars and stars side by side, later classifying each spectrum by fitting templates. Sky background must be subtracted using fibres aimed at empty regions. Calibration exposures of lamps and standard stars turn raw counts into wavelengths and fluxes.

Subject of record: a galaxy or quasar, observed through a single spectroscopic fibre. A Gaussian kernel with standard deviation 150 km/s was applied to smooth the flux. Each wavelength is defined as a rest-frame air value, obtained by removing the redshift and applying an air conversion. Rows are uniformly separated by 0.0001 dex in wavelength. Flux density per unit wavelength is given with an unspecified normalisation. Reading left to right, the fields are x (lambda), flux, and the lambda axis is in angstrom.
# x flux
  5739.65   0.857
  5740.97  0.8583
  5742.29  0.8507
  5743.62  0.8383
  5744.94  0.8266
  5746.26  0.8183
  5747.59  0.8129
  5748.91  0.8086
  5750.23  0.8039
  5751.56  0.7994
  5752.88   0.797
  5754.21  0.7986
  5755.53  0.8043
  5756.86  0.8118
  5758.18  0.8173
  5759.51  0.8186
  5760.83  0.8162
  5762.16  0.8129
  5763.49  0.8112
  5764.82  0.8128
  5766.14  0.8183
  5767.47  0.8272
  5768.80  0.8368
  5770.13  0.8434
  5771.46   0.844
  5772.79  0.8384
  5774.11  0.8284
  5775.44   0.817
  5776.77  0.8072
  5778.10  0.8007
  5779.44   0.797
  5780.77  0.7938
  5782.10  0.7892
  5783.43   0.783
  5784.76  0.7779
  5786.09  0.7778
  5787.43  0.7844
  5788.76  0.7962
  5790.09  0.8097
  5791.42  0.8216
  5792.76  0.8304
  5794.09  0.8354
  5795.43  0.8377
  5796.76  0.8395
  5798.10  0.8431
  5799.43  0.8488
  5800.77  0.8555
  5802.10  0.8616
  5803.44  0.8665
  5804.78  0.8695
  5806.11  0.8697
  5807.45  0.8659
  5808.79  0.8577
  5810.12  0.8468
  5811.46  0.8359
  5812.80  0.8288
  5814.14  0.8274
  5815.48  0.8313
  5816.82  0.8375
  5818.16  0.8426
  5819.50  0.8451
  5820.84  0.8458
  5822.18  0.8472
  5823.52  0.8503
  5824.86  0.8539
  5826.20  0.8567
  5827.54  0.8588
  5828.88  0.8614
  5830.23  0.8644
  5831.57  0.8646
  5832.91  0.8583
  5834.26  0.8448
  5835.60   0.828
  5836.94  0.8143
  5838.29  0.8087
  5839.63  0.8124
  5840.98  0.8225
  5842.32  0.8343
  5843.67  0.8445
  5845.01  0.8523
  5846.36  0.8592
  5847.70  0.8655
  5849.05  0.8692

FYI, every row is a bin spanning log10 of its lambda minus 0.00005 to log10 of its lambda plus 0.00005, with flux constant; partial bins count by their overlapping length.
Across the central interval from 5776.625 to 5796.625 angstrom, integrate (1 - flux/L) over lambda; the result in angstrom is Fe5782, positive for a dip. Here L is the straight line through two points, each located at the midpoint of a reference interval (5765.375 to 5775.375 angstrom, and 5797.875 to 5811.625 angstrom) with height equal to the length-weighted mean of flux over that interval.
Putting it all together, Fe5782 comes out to 1.0 angstrom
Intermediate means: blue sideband 0.833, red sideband 0.858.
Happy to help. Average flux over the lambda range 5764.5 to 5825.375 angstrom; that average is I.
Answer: 0.83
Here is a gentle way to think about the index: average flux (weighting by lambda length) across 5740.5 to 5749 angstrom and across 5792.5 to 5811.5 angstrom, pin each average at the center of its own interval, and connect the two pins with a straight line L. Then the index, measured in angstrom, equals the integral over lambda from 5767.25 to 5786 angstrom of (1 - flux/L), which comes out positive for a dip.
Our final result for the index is 0.7 angstrom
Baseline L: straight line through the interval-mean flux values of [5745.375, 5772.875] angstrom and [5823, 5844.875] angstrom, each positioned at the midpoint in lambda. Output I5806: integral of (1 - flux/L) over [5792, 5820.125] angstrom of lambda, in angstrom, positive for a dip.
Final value -0.5 angstrom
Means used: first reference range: 0.816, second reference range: 0.843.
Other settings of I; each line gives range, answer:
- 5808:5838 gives 0.845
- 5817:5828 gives 0.85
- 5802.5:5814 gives 0.854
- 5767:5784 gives 0.816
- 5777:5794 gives 0.798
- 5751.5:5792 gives 0.81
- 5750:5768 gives 0.811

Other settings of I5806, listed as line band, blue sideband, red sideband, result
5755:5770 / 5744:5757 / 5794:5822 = 0.0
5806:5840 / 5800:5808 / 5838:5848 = 0.3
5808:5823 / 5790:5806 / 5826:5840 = 0.1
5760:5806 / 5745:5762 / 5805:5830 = 0.3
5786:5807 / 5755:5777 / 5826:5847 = -0.1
